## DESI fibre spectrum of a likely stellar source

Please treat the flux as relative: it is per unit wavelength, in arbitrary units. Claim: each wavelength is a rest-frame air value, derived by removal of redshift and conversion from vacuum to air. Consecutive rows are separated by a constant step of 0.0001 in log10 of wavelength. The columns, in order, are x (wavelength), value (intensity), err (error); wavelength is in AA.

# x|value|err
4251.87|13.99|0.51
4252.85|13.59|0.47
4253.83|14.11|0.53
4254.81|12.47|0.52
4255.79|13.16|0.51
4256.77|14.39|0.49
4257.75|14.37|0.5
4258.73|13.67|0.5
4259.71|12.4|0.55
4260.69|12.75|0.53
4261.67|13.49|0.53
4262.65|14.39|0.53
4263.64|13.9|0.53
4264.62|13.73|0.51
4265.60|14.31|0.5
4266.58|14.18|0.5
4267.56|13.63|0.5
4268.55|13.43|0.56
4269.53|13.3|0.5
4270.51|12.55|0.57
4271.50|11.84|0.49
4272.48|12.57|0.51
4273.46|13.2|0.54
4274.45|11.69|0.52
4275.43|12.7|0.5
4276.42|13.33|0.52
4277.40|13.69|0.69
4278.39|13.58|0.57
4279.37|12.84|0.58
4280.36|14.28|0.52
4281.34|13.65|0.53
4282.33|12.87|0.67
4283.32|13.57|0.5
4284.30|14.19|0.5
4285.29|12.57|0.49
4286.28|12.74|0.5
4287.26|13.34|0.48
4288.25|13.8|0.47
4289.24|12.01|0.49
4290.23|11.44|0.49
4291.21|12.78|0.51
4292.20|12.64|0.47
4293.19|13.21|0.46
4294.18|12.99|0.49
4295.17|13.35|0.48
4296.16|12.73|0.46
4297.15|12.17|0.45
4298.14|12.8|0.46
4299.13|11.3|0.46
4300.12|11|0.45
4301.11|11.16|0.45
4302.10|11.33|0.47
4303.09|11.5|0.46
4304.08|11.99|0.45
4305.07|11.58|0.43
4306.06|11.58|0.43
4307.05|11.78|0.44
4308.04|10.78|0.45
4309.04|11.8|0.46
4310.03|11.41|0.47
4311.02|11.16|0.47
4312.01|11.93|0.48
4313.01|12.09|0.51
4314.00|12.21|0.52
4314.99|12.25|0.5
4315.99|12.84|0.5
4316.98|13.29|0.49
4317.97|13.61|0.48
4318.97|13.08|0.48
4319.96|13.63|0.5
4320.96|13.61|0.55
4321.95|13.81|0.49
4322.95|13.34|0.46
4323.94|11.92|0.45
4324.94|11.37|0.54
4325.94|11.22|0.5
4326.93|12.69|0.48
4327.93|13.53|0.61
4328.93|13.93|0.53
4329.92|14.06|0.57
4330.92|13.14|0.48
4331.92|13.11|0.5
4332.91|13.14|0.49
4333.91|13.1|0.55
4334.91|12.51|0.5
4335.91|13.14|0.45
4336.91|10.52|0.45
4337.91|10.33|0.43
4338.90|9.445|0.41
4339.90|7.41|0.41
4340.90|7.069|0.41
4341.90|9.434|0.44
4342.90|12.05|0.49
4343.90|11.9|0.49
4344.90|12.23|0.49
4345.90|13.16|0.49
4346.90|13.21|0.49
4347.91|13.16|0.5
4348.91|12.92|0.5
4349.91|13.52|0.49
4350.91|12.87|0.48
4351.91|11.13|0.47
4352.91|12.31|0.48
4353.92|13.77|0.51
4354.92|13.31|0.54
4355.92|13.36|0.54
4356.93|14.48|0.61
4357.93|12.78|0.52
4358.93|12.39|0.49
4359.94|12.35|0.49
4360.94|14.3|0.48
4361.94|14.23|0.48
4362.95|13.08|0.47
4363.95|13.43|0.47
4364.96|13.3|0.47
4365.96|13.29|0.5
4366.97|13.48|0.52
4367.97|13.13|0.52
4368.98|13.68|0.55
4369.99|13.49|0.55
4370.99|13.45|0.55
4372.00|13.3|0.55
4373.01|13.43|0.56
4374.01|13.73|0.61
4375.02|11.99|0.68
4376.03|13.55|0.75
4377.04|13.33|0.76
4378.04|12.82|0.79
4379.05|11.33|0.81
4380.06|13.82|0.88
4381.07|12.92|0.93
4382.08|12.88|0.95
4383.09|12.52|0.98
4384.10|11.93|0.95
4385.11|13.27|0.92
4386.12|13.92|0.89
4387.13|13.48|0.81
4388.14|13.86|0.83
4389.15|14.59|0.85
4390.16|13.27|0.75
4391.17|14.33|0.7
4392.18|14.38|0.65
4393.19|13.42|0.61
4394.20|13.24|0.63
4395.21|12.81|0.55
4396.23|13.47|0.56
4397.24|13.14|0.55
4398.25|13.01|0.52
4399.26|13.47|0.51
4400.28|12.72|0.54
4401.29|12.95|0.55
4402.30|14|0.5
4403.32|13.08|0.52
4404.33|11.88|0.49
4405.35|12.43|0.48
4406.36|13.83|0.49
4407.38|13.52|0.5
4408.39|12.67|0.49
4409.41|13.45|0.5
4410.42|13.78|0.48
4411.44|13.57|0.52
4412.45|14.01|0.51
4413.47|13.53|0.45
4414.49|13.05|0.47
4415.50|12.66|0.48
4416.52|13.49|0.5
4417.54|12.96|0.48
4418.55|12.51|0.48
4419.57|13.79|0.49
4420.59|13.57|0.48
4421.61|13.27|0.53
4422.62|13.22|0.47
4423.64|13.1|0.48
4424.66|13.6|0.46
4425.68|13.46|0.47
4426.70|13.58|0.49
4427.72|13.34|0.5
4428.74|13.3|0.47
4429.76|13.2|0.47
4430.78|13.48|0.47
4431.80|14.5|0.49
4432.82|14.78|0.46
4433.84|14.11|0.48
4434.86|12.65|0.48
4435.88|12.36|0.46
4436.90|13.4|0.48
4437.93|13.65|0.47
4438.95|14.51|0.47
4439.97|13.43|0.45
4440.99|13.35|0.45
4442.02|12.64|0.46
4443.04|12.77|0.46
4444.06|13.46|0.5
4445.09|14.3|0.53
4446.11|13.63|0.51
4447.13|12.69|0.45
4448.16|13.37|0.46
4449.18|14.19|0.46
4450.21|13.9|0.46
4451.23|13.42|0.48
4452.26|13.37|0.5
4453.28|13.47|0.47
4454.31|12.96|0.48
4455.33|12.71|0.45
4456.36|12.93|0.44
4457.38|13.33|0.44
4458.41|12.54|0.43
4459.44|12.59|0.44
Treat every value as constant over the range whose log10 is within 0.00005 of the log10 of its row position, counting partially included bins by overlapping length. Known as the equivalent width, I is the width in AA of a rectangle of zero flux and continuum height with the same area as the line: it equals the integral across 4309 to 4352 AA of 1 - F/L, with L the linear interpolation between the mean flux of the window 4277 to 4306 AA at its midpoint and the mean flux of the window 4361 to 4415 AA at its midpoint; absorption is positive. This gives 2.3 AA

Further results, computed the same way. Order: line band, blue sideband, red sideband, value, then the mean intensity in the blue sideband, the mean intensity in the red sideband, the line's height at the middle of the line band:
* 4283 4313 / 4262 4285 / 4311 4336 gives 2.1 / 13.4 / 12.9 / 13.1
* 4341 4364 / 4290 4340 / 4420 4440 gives -0.1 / 12.3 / 13.5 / 12.7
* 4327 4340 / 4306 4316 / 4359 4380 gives 0.0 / 11.8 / 13.2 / 12.3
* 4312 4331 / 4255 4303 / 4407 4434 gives 0.4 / 13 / 13.5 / 13.1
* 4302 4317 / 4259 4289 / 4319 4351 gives 1.0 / 13.3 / 12.2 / 12.7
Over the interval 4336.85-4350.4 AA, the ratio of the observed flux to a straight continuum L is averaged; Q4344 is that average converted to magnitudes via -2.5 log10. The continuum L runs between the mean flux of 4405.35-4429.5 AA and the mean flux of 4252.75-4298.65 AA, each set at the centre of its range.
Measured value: 0.18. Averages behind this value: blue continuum 13.2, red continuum 13.3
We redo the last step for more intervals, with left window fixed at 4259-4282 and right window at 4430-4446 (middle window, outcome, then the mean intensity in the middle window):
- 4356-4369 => 0.01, 13.4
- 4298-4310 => 0.16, 11.5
